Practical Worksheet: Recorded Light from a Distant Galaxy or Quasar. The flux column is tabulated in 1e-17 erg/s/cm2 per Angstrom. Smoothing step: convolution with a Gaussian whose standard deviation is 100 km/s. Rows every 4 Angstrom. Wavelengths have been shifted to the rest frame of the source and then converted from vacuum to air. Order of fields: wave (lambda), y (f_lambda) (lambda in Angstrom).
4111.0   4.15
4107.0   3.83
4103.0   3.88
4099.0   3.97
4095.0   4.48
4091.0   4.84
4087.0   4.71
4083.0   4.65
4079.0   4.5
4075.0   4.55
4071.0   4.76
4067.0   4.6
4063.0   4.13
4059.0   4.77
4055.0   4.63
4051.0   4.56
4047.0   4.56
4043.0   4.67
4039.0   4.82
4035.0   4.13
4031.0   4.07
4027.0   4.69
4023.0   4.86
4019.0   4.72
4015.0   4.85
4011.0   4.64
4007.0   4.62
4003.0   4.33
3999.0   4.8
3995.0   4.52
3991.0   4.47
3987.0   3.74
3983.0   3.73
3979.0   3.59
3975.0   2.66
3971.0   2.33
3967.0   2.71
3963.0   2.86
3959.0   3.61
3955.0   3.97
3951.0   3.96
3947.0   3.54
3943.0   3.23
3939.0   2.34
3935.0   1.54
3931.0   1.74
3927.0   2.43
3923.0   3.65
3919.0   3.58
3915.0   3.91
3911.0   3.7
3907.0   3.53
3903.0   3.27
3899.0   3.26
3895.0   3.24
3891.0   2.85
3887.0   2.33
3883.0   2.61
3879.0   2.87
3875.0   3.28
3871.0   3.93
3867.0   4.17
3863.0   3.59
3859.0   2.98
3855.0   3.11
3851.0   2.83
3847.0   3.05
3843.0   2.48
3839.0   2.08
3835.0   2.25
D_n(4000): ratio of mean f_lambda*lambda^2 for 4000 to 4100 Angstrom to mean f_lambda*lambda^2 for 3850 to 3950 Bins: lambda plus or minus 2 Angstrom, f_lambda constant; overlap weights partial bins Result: 1.6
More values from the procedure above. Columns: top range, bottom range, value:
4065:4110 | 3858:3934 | 1.53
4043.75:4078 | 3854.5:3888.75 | 1.56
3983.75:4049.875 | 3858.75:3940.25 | 1.55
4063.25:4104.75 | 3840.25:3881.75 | 1.57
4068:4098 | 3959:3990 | 1.54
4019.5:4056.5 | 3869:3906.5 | 1.59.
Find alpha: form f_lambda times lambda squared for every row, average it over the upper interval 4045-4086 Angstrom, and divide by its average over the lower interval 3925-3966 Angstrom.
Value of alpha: 1.66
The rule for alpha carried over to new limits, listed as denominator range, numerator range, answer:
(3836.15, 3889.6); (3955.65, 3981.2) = 1.06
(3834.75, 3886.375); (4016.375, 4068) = 1.65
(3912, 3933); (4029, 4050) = 1.53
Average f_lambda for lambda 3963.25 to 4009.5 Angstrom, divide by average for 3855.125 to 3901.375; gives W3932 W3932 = 1.18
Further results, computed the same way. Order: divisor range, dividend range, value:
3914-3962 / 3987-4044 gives 1.47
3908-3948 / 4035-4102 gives 1.53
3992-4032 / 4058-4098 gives 0.99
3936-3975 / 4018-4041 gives 1.46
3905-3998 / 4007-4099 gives 1.39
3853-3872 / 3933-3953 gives 0.83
